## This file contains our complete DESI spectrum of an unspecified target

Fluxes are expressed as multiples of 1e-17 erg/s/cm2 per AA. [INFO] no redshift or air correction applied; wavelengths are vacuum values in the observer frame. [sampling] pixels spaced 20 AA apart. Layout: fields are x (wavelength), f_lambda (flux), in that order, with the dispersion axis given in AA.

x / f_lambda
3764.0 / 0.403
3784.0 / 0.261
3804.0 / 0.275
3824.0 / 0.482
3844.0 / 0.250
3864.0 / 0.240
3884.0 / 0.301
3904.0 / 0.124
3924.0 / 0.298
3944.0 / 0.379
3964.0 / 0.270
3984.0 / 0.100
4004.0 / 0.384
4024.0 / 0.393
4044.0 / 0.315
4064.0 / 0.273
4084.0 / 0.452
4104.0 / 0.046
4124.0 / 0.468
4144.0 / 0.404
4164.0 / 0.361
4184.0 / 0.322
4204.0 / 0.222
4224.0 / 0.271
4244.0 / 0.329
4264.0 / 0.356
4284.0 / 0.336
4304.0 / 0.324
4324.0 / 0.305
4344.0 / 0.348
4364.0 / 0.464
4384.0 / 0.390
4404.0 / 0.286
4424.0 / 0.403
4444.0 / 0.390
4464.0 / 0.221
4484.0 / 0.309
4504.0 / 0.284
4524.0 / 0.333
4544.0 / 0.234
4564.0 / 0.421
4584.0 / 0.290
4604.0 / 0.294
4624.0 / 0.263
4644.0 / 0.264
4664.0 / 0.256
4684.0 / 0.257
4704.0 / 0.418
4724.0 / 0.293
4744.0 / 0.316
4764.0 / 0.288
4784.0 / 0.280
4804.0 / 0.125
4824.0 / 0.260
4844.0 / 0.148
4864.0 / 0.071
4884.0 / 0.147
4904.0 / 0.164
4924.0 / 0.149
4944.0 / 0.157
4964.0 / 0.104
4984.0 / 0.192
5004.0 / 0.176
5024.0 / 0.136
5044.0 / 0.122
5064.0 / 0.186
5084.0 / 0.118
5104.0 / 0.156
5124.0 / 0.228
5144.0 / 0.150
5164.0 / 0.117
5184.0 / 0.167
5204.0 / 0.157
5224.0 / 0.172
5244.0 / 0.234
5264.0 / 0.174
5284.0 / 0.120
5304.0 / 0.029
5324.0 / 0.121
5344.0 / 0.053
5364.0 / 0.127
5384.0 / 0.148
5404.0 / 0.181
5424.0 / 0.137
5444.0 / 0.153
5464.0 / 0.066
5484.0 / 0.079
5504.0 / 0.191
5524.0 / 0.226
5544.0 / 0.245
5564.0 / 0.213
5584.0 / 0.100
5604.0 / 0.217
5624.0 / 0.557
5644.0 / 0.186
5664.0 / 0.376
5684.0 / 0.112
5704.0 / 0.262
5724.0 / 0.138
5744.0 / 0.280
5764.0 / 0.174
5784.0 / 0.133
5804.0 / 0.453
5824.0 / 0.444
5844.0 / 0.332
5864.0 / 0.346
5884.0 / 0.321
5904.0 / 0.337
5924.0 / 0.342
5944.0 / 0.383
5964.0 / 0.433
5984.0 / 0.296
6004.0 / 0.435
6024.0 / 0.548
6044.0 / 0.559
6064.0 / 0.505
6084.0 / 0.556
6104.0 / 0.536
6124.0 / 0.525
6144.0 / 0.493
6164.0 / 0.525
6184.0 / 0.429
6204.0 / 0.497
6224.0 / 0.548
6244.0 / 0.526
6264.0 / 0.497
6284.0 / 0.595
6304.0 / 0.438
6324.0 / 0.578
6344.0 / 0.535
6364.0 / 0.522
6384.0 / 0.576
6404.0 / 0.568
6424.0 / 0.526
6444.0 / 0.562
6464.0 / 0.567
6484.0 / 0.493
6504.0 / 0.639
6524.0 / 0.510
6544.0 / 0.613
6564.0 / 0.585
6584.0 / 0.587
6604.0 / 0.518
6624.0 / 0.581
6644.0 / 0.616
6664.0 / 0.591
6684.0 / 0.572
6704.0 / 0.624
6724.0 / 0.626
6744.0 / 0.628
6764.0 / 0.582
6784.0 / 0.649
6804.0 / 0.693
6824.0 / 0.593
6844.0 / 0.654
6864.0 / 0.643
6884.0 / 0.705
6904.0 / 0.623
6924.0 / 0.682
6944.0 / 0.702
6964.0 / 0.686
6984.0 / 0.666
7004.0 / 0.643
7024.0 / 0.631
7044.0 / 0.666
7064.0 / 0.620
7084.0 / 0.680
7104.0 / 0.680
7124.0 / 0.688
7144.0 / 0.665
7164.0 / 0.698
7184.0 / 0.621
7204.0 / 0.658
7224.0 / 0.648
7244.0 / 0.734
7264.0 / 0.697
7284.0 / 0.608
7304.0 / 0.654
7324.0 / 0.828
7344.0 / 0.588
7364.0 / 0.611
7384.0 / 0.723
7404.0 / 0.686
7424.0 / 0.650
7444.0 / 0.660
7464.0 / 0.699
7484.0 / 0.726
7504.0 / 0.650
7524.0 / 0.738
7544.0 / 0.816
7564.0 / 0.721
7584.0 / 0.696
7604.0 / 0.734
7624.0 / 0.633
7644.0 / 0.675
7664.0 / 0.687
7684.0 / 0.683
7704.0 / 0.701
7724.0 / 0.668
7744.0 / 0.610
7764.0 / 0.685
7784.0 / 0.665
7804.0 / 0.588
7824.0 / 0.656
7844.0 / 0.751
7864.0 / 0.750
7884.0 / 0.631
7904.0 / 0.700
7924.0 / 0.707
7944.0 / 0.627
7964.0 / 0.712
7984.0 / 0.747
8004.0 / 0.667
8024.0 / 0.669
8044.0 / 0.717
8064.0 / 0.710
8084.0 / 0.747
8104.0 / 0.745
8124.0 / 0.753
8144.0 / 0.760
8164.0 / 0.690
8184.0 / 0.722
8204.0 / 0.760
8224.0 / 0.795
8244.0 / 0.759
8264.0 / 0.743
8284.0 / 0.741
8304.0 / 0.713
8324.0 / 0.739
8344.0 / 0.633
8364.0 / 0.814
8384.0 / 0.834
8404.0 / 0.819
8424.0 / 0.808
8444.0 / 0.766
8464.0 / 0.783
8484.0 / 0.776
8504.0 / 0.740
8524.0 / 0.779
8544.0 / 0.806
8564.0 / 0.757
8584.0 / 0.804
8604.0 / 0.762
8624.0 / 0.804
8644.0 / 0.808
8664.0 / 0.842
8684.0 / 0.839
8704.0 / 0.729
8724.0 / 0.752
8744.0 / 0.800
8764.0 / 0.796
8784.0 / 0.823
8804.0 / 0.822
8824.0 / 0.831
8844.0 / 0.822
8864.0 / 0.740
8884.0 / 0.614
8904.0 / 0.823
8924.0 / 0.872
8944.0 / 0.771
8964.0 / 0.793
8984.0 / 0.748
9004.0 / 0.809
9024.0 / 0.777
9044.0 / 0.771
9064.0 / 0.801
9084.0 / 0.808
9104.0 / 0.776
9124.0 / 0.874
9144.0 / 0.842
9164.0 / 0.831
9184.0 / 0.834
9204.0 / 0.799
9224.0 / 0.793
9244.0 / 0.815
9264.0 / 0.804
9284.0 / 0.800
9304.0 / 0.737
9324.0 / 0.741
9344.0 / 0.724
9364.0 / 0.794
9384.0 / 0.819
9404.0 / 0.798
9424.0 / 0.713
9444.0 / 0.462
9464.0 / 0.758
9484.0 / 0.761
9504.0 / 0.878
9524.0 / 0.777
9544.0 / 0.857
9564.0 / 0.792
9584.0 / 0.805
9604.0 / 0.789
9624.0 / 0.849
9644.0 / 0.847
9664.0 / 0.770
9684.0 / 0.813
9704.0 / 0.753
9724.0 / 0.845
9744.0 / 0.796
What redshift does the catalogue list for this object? 0.507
